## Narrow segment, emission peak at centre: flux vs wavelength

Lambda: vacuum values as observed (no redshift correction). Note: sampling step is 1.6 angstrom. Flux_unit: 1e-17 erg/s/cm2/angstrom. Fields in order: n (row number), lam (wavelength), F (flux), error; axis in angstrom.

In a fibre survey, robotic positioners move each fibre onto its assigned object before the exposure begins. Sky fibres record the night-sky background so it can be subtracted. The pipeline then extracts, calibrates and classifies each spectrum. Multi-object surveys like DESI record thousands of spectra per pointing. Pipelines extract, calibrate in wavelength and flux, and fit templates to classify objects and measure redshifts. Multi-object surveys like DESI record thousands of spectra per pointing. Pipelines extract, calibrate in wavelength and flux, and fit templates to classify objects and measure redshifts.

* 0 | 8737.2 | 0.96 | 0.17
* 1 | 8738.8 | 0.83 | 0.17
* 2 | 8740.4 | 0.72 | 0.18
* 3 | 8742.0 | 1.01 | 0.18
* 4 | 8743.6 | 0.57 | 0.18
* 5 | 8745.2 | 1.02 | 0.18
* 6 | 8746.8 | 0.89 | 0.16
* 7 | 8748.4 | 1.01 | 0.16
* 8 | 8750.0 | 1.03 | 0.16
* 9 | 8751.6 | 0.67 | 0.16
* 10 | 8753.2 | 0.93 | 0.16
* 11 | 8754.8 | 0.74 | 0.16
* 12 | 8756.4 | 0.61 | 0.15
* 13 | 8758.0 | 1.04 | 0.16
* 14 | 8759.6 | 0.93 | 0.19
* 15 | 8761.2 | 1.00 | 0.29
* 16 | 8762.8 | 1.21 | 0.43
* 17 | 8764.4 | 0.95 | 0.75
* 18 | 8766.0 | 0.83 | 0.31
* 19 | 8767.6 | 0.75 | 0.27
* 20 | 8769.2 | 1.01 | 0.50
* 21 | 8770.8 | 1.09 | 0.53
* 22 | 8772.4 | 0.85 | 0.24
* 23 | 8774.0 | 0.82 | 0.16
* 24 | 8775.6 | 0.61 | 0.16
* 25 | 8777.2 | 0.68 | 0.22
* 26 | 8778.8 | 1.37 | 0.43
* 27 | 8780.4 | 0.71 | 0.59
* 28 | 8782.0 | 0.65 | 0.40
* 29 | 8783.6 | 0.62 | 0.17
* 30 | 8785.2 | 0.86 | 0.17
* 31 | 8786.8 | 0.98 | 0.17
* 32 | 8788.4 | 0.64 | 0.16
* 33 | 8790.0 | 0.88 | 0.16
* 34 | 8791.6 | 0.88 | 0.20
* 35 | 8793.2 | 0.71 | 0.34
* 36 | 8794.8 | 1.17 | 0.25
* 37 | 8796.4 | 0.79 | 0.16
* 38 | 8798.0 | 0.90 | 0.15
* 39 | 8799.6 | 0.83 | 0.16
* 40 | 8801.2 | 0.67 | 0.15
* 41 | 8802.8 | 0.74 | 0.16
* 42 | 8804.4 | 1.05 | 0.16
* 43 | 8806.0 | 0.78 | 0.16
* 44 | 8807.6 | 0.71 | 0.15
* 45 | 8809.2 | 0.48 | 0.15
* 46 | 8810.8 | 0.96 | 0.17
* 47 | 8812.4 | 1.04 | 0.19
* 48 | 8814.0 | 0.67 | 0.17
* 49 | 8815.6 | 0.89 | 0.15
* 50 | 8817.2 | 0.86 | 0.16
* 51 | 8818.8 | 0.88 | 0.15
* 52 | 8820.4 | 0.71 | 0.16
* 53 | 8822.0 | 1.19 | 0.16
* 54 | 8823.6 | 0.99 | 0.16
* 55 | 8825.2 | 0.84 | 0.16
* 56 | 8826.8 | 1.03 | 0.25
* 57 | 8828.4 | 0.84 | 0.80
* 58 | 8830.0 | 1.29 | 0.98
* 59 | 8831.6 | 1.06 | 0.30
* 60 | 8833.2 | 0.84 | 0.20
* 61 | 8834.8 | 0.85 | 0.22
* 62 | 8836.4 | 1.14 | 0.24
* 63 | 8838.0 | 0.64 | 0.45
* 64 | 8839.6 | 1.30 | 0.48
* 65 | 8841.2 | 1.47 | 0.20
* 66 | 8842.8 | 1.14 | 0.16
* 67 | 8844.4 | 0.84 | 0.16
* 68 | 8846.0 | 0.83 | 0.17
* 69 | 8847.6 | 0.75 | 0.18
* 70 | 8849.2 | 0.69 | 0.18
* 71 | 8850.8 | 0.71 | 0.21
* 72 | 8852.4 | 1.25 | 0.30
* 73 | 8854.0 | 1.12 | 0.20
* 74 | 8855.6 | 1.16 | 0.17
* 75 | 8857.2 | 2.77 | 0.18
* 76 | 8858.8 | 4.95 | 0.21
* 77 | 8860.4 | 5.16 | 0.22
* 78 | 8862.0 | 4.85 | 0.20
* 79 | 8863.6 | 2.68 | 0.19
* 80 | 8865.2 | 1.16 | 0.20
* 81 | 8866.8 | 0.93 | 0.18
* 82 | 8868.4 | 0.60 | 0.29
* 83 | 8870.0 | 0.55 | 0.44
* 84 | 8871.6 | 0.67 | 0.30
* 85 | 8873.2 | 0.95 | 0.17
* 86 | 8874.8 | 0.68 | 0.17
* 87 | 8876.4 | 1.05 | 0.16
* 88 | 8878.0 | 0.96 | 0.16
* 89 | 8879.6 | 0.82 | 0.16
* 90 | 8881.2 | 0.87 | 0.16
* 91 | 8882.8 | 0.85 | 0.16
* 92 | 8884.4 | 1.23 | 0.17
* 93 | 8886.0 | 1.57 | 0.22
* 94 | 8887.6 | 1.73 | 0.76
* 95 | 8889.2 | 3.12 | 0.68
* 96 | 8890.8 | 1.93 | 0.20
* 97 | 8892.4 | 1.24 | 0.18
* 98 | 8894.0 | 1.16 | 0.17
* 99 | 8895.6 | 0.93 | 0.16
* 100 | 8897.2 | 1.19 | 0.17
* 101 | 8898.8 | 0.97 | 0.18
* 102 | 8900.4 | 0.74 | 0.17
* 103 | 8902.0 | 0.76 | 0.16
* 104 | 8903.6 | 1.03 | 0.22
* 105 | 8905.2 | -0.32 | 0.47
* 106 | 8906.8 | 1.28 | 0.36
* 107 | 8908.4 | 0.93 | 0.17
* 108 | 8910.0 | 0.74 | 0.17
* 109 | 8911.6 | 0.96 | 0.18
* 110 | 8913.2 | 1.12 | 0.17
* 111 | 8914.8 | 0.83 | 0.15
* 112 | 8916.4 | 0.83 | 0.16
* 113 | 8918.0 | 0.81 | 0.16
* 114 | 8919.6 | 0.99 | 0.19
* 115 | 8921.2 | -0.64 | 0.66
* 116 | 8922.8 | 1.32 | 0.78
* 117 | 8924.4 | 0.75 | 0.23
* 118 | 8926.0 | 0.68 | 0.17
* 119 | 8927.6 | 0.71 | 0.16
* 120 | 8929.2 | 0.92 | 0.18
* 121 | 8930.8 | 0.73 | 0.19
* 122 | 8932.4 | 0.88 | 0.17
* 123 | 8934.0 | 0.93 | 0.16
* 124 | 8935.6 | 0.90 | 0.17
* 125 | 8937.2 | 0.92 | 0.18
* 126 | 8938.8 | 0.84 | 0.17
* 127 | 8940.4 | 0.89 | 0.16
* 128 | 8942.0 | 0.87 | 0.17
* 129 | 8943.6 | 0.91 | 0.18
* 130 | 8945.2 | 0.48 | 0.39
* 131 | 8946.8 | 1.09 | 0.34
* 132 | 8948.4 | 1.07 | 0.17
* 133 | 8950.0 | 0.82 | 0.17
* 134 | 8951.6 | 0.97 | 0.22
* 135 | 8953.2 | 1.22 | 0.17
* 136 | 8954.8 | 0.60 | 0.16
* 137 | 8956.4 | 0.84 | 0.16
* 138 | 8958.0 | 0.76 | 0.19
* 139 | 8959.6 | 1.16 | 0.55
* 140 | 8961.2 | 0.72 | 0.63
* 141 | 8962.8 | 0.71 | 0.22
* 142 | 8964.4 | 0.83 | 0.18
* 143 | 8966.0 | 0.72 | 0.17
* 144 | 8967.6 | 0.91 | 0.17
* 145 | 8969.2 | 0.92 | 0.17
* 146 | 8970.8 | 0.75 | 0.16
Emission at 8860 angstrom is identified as H-alpha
